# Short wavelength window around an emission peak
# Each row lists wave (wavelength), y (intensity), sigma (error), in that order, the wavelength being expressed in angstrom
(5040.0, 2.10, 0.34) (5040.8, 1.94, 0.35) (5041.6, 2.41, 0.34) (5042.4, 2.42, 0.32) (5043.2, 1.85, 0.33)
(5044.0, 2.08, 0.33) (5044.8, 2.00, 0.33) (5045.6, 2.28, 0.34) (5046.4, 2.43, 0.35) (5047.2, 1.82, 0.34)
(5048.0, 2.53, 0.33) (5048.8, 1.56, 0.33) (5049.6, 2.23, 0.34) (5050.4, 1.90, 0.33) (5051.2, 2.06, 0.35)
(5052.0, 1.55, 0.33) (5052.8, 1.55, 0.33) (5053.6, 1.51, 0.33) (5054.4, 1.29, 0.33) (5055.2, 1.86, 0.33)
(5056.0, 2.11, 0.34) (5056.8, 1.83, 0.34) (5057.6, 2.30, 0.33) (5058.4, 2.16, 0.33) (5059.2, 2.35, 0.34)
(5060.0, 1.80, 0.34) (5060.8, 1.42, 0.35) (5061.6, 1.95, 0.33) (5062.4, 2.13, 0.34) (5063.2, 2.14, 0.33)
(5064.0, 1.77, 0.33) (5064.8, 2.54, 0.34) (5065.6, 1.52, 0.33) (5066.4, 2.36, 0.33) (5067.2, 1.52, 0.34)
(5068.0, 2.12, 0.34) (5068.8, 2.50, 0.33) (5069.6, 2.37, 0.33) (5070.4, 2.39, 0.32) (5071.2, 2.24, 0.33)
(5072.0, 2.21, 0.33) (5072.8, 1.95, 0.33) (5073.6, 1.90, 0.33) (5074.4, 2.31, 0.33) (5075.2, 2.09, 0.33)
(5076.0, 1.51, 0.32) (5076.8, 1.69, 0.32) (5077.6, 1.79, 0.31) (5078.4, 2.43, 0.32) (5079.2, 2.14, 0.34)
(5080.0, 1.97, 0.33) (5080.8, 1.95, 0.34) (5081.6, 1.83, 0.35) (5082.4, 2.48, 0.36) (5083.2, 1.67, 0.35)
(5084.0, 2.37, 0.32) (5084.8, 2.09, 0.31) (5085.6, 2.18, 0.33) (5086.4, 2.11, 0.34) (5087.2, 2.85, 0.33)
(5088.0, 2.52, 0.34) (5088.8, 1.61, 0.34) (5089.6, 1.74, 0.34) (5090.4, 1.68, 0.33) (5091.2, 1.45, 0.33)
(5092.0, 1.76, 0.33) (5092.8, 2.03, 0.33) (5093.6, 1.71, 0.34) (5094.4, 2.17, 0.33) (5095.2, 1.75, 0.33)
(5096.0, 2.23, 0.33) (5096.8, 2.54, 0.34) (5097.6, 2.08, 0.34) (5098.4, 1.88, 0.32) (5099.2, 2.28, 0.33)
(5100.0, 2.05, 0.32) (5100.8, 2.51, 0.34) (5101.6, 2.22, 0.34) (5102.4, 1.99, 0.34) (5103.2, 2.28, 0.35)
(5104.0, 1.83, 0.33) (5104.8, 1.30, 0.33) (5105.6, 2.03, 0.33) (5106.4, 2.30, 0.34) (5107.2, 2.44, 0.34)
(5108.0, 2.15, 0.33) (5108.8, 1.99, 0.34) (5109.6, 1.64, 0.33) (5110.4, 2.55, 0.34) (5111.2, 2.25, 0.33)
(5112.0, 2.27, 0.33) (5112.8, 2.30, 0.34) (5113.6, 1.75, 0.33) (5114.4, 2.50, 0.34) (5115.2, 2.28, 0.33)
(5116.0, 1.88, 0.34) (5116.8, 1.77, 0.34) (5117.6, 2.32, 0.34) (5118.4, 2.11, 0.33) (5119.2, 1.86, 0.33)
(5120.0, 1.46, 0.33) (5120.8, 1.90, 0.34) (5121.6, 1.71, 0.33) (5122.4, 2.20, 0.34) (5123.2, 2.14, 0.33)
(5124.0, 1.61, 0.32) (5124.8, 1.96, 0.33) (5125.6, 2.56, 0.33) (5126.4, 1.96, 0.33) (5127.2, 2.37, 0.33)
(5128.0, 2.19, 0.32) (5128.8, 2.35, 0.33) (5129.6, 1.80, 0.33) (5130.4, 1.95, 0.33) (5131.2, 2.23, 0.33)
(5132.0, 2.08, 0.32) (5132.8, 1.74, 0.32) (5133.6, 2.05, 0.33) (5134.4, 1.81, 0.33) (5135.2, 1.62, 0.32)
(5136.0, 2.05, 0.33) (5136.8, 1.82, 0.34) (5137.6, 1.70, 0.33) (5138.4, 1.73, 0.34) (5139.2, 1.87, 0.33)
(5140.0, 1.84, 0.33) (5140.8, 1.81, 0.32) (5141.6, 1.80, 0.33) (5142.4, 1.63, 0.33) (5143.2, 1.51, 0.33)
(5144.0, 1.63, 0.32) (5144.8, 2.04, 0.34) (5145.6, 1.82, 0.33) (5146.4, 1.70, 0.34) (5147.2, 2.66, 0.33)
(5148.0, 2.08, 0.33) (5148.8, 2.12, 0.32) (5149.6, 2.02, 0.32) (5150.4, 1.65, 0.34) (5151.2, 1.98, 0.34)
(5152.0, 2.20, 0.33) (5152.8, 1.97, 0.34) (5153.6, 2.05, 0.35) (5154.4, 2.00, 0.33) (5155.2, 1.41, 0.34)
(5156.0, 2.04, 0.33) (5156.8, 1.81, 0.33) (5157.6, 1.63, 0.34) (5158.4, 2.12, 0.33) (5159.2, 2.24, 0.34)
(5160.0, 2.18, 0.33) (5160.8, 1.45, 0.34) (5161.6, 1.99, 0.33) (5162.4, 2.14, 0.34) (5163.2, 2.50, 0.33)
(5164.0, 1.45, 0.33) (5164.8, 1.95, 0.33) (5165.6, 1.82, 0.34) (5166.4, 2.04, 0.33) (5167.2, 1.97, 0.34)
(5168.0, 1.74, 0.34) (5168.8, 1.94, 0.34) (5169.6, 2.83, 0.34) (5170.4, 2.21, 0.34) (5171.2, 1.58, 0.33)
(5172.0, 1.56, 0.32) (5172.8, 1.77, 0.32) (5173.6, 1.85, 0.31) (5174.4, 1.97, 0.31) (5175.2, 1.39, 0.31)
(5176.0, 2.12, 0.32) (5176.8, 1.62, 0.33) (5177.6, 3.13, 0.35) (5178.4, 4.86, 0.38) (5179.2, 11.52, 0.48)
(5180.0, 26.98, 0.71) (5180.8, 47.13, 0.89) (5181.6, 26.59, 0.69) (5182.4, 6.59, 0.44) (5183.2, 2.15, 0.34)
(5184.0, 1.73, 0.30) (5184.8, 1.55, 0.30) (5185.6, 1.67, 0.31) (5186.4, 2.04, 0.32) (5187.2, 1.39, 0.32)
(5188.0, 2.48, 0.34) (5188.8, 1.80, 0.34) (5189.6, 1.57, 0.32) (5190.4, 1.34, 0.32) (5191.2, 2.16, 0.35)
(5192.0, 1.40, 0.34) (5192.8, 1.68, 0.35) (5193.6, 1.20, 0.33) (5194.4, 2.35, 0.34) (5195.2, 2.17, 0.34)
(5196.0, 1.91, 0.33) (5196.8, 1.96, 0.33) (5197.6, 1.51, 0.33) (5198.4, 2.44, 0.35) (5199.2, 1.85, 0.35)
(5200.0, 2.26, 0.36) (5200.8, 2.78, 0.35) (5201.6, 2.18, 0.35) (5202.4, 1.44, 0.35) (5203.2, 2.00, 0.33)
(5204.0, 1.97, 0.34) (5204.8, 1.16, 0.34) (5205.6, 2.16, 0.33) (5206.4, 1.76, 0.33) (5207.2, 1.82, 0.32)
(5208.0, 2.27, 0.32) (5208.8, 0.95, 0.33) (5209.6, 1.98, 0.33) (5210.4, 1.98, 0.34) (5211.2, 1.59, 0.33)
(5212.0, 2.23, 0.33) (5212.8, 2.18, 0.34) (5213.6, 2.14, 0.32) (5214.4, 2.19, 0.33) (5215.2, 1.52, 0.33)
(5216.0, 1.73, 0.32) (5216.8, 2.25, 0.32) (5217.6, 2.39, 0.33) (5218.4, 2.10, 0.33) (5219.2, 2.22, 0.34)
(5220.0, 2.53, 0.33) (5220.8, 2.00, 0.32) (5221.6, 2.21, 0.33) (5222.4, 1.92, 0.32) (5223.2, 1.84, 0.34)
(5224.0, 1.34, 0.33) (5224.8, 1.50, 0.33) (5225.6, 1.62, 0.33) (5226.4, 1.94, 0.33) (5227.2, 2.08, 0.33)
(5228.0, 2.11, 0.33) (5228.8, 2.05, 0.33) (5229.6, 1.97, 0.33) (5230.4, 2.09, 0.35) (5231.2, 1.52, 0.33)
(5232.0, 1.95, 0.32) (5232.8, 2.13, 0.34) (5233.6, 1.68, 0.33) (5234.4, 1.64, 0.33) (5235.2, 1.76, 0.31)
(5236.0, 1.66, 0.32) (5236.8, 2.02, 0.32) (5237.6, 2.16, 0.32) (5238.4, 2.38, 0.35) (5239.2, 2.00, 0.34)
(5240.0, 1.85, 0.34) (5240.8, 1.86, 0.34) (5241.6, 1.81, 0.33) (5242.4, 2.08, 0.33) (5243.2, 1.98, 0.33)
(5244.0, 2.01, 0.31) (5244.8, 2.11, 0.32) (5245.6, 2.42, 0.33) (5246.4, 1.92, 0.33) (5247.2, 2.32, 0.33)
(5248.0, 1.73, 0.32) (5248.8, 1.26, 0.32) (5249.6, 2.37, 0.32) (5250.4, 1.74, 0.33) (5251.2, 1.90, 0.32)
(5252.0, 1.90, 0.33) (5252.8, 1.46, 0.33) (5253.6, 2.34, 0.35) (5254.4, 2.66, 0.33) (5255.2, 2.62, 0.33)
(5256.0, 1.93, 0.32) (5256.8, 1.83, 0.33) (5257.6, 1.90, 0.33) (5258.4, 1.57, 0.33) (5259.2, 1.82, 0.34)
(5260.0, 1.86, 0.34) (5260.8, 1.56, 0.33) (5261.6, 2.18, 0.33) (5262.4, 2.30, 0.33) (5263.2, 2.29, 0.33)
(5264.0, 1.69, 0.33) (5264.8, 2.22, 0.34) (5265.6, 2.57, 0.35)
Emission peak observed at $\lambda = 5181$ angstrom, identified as H-beta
